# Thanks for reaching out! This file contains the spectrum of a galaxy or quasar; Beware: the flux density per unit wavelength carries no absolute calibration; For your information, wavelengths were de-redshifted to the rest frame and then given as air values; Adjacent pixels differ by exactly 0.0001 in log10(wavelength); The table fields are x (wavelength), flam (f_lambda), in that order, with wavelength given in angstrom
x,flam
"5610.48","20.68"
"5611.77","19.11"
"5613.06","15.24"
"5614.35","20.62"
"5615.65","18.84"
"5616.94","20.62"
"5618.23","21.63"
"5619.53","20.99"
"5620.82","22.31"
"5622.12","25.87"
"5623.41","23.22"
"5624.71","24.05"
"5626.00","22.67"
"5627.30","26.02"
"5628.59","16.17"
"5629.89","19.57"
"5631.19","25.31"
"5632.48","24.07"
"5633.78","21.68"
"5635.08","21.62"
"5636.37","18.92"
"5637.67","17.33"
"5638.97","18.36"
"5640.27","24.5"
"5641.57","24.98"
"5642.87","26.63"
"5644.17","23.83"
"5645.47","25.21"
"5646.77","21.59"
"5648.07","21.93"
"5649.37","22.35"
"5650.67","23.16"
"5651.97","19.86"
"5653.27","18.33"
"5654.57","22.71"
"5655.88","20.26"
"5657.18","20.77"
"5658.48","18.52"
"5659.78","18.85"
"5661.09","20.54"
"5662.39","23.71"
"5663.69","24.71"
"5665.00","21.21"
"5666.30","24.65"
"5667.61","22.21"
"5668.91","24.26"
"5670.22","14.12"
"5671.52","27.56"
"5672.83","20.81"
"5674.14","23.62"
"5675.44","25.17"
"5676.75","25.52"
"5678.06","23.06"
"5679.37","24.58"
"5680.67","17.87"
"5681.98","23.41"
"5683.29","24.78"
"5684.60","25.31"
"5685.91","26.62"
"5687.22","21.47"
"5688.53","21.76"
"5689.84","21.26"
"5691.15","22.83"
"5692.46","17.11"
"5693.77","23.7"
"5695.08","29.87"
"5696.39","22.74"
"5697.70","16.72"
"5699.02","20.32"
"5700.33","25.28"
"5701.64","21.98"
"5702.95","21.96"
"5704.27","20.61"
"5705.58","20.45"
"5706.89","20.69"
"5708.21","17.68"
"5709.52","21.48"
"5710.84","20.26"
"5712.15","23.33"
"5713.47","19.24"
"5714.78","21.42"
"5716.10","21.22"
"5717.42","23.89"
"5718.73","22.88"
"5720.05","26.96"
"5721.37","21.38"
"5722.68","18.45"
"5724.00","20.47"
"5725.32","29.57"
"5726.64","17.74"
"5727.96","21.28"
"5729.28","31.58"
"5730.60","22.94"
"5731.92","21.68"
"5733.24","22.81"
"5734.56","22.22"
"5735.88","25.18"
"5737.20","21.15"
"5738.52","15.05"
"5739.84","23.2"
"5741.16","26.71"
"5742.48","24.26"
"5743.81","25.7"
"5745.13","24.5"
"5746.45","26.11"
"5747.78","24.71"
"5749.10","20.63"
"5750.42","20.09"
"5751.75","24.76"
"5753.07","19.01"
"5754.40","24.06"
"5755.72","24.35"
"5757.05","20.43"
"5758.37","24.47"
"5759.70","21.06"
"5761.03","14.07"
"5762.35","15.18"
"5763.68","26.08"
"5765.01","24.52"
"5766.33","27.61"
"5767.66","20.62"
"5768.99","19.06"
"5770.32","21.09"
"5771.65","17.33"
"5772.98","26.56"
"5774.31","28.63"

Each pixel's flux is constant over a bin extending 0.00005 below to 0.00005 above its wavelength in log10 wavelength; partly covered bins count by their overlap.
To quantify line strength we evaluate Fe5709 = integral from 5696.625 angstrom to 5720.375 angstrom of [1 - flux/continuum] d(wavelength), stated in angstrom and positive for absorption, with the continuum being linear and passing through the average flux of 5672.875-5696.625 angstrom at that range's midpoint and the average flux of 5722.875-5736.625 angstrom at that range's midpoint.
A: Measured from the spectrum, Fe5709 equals 2.0 angstrom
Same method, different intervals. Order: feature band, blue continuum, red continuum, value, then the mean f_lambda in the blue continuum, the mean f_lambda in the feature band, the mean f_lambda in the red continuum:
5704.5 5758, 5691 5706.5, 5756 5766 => -2.4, 21.9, 22.5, 21.2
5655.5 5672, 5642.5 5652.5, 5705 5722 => 0.8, 23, 21.6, 21.6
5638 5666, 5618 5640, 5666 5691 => 0.5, 21.8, 22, 23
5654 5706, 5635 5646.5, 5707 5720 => -1.0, 22.4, 22.3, 21.5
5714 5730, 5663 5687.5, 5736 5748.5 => 0.3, 23.2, 23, 23.6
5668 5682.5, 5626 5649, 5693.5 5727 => -0.4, 22.2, 22.7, 22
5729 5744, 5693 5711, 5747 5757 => -0.7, 21.7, 23.3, 22.4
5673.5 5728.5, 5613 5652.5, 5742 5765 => -0.2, 22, 22.3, 22.4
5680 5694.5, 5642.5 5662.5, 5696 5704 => -0.6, 21.6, 22.4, 21.4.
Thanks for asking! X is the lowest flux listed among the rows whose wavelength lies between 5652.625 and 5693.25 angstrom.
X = 14.12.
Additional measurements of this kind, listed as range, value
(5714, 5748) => 15.05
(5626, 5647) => 16.17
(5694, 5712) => 16.72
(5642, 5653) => 19.86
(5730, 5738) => 21.15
